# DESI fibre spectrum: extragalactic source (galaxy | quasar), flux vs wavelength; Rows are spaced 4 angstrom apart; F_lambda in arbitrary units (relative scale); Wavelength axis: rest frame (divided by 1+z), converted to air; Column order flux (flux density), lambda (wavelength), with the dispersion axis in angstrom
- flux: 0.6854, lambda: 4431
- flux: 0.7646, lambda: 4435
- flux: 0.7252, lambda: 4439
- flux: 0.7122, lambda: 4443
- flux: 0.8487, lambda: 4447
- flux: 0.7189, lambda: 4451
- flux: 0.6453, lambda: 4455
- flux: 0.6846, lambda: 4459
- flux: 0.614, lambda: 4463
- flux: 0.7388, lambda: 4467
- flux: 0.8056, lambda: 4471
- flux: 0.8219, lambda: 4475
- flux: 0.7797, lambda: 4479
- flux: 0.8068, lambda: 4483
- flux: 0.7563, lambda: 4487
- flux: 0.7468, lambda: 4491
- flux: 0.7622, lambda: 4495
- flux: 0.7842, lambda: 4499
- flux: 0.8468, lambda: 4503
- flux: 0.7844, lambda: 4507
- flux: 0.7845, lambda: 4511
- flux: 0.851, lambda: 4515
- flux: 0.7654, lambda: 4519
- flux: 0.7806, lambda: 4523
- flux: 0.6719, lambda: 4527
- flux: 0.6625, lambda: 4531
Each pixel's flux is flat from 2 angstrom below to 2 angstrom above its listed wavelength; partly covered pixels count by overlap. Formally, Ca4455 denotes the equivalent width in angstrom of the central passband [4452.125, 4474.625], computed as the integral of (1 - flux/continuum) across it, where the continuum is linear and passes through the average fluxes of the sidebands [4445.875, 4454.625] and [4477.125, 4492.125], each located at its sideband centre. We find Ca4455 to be 1.6 angstrom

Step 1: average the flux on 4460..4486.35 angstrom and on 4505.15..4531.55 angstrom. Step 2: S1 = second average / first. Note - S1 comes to 1.01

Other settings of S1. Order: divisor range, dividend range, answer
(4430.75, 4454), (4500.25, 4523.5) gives 1.08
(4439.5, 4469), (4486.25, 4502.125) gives 1.08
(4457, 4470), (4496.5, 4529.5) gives 1.13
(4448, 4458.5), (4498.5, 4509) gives 1.16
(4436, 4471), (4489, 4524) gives 1.10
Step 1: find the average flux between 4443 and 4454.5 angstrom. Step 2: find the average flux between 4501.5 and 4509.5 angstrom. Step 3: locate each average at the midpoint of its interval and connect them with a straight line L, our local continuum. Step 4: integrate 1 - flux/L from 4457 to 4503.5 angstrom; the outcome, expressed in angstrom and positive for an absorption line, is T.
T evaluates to 1.57 angstrom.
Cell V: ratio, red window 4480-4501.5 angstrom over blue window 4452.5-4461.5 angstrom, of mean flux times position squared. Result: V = 1.18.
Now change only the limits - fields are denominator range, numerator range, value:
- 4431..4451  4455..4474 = 0.96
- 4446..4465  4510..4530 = 1.13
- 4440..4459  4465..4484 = 1.10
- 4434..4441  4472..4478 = 1.11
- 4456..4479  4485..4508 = 1.08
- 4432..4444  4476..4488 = 1.10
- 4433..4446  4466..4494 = 1.07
